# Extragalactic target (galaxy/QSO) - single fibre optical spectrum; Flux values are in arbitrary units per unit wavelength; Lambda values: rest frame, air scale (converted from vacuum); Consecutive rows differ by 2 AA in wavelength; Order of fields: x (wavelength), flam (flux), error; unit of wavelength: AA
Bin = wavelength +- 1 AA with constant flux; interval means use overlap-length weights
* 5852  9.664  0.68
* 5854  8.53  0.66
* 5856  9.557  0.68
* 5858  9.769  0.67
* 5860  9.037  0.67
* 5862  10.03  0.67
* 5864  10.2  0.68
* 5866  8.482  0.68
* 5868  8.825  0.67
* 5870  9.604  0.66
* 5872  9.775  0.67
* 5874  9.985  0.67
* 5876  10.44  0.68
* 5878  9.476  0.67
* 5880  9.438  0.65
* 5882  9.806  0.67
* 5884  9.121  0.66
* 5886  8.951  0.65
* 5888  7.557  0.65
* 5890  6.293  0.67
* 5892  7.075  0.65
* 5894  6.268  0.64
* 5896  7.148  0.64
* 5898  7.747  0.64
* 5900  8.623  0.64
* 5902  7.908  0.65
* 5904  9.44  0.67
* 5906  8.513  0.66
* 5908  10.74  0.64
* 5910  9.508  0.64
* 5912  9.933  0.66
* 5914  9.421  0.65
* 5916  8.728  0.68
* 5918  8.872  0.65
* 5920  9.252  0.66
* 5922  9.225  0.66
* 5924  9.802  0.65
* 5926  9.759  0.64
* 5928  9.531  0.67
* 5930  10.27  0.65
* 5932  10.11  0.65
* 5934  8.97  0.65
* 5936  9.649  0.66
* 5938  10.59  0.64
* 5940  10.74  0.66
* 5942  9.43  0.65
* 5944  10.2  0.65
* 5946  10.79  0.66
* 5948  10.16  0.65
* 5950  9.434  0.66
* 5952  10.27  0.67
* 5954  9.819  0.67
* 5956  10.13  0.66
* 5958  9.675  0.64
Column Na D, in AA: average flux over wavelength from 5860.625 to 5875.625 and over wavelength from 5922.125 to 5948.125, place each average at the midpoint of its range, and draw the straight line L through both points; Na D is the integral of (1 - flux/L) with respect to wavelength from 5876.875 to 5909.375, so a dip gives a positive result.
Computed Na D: 4.4 AA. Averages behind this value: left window 9.58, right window 9.97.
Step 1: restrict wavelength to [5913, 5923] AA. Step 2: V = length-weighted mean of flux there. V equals 9.1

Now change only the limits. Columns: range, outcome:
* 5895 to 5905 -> 8.17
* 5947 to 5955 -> 9.92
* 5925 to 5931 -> 9.85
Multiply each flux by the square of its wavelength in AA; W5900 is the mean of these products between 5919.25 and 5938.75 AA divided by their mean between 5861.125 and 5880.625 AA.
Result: 1.03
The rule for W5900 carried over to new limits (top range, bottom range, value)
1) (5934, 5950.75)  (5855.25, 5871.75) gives 1.09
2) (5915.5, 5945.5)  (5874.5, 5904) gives 1.18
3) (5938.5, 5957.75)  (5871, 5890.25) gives 1.12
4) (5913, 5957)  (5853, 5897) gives 1.12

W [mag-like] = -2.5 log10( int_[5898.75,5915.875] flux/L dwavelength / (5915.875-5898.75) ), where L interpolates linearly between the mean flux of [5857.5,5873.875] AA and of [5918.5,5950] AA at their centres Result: 0.06 mag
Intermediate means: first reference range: 9.48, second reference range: 9.87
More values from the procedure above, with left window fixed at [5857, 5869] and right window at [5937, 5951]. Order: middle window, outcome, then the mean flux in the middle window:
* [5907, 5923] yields 0.050 mag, 9.46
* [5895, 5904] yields 0.211 mag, 8.03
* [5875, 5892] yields 0.096 mag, 8.78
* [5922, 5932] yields 0.024 mag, 9.81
